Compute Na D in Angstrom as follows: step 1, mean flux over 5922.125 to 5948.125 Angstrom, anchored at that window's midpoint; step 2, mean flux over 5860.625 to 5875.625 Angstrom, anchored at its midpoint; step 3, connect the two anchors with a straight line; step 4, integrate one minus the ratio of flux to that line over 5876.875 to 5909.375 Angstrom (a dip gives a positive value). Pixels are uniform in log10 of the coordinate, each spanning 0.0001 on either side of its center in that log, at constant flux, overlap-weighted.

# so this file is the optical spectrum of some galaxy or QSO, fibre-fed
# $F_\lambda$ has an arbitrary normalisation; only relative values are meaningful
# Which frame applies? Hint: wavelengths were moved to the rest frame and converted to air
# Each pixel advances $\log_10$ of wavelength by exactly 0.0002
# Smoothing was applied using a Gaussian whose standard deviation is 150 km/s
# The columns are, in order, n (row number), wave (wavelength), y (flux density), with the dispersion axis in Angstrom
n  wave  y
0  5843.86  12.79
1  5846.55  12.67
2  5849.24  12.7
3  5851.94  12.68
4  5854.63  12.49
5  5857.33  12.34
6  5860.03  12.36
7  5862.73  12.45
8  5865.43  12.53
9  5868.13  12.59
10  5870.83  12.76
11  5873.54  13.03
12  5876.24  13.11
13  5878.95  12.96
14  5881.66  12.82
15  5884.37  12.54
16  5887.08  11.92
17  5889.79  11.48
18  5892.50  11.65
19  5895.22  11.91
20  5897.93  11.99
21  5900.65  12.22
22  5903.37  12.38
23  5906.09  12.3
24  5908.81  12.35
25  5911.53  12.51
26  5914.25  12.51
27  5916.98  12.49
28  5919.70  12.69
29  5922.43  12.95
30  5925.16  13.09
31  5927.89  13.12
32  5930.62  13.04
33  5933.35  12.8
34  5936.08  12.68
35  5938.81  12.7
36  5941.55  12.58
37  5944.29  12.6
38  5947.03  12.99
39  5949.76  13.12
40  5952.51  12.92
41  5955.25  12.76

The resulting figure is 1.3 Angstrom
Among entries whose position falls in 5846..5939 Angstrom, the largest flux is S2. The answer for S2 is 13.12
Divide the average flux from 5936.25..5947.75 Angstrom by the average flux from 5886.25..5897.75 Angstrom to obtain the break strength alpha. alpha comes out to 1.1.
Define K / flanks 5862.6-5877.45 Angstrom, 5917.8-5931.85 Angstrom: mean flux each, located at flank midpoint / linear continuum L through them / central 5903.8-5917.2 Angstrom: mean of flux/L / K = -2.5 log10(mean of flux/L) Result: 0.042 mag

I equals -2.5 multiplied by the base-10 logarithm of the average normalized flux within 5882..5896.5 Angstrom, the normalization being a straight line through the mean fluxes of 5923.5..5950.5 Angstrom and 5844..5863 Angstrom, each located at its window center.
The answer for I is 0.064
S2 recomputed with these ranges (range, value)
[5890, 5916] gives 12.51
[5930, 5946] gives 13.04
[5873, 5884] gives 13.11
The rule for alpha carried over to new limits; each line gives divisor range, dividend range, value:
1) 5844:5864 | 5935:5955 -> 1.02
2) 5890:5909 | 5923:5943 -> 1.07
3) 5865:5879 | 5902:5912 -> 0.96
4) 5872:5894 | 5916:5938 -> 1.03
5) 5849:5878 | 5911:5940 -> 1.01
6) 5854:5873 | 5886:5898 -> 0.94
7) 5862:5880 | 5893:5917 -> 0.96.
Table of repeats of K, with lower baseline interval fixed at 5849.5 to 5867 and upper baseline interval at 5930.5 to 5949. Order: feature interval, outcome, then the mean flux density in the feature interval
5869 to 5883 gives -0.03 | 12.9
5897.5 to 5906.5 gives 0.04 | 12.2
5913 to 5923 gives 0.01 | 12.6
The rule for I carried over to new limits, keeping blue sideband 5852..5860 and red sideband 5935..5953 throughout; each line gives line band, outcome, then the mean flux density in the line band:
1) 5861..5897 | 0.01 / 12.4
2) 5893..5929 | 0.02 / 12.5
